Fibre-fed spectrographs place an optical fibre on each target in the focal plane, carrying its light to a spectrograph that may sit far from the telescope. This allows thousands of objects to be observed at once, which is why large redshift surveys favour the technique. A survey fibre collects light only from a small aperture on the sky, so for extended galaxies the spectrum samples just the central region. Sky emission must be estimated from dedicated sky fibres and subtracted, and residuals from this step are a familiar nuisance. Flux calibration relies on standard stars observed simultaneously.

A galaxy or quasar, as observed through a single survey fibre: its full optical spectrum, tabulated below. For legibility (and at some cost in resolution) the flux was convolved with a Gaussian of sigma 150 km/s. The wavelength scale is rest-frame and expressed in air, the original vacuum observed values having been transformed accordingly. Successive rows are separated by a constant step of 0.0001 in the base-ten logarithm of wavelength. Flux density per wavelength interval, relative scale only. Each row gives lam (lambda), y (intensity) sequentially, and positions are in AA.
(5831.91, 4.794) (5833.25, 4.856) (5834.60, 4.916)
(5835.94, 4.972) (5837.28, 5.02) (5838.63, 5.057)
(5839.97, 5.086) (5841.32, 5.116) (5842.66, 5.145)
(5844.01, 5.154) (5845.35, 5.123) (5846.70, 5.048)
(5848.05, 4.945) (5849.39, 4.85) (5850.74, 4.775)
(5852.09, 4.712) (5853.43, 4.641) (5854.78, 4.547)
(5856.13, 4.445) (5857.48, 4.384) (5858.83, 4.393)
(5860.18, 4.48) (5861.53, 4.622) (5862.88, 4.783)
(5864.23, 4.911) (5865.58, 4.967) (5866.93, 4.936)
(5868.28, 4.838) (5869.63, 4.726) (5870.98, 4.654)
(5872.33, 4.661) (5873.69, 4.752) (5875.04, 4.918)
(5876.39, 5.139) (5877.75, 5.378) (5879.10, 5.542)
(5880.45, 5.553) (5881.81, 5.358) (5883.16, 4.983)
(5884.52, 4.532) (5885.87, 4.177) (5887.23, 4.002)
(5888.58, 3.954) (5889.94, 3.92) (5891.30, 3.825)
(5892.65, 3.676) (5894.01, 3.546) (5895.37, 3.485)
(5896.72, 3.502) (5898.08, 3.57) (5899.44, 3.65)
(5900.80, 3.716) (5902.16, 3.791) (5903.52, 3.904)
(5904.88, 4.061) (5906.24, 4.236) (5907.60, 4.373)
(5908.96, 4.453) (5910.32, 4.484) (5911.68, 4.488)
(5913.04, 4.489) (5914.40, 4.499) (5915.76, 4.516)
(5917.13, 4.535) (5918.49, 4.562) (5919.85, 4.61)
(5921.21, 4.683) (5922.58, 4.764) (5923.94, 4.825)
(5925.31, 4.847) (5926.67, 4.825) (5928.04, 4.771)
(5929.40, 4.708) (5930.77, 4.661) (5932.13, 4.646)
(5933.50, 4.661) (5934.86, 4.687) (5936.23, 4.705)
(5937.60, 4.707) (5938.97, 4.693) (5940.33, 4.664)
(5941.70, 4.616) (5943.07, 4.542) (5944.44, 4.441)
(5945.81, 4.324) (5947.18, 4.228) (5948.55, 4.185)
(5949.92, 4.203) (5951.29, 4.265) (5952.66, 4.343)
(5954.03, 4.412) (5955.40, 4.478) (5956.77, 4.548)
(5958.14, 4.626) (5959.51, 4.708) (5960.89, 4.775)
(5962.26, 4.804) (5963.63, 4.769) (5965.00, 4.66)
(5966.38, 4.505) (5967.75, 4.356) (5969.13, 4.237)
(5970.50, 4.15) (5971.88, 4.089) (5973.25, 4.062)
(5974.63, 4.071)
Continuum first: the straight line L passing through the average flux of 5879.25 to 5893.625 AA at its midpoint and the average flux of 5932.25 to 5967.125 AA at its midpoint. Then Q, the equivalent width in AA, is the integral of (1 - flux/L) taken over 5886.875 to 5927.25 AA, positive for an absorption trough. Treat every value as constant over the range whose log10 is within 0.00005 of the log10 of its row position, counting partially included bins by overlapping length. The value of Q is 2.4 AA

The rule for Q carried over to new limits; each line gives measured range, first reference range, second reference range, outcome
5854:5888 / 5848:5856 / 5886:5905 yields -4.00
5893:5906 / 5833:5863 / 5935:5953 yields 2.58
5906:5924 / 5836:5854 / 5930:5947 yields 0.61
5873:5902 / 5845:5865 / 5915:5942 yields 2.25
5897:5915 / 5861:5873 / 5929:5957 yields 2.05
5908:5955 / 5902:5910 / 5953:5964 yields -1.80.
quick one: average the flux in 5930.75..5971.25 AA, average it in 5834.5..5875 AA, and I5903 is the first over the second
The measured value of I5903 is 0.94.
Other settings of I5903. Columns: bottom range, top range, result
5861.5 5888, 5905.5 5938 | 0.95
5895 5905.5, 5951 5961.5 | 1.22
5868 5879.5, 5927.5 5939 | 0.95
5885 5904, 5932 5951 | 1.20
